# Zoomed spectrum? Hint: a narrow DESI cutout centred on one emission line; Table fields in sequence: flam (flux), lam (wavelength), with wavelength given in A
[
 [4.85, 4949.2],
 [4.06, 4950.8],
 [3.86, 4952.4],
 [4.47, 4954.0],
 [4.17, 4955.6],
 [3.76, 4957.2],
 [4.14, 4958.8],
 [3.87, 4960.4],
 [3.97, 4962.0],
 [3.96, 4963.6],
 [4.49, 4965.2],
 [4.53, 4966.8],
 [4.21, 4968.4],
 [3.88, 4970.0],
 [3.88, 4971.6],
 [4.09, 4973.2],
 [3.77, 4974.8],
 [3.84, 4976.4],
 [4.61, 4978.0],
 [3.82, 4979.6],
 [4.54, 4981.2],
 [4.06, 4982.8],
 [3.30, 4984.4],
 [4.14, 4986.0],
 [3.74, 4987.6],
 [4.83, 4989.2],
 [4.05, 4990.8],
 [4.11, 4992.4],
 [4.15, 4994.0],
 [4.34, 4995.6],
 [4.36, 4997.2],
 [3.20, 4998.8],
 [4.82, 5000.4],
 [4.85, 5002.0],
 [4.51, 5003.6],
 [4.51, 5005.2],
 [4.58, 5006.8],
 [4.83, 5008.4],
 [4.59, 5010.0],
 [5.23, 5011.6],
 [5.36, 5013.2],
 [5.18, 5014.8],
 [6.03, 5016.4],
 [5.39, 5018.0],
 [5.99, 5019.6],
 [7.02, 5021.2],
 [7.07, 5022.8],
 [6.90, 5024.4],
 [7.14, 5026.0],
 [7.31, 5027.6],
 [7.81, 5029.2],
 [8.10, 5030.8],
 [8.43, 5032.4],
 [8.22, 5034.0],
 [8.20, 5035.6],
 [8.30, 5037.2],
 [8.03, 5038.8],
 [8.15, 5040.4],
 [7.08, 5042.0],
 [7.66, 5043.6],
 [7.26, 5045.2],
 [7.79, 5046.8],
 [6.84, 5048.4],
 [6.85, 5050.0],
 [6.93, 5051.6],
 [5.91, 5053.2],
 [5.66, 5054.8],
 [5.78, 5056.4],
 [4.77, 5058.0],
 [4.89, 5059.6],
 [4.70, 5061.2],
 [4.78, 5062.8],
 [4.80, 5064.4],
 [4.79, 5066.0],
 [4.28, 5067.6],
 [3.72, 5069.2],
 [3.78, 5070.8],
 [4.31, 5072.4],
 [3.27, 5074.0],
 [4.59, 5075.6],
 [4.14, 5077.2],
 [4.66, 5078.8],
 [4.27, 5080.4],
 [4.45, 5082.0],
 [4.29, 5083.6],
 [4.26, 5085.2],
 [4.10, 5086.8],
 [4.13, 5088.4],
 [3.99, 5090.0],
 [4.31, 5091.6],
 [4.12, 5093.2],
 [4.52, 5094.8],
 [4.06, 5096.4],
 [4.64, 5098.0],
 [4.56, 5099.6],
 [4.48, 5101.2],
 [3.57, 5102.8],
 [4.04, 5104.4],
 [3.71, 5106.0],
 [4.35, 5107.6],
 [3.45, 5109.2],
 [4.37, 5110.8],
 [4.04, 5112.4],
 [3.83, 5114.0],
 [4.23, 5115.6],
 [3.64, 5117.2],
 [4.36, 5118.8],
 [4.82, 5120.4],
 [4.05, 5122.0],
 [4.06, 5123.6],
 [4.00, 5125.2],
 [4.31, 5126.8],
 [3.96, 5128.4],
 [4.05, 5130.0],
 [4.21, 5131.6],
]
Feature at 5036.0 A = Mg II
